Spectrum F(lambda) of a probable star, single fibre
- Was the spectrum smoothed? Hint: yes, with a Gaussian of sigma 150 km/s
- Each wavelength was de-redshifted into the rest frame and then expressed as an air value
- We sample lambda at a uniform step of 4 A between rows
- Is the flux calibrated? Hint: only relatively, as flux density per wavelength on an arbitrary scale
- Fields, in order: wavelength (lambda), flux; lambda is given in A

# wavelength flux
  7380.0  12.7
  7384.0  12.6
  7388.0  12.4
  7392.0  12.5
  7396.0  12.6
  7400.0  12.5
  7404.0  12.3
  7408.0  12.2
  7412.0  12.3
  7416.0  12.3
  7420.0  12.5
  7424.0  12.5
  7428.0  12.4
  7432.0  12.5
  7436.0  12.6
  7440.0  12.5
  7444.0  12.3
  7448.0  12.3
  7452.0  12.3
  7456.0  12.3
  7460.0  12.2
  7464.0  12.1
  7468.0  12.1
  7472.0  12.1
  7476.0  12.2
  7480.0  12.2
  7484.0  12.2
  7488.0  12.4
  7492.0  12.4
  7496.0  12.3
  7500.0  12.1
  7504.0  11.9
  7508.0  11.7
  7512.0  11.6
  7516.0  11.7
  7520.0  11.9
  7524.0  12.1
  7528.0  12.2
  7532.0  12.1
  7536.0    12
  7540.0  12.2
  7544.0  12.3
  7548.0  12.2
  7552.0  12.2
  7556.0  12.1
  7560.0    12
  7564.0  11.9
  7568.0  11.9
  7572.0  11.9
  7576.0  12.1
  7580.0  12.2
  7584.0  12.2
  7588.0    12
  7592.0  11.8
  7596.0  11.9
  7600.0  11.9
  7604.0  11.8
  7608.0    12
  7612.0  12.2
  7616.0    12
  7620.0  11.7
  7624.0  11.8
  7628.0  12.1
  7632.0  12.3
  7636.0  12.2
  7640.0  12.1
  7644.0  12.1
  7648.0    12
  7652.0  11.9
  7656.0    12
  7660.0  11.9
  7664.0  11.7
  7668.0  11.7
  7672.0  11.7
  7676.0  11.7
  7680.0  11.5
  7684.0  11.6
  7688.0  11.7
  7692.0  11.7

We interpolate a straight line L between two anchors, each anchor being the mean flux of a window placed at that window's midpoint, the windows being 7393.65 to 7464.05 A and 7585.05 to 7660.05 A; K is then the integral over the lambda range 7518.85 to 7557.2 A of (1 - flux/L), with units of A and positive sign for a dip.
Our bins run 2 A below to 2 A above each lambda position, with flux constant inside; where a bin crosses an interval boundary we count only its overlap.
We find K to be 0.1 A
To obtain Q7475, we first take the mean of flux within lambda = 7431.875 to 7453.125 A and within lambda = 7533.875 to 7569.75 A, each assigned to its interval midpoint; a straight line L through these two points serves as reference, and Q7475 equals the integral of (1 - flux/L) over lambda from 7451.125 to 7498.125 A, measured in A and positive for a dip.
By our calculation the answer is 0.3 A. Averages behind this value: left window 12.4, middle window 12.2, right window 12.1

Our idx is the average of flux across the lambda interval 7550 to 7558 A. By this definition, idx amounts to 12.1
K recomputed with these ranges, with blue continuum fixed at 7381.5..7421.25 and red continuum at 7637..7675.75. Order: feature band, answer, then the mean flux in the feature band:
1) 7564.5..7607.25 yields 0.3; 12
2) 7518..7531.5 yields 0.1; 12.1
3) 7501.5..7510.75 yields 0.3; 11.8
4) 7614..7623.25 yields 0.1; 11.8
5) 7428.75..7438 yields -0.1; 12.5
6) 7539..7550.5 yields -0.1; 12.2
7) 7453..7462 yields 0.0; 12.3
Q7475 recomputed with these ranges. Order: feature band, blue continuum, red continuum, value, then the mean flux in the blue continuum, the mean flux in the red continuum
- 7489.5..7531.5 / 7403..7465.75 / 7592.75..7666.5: 0.71 A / 12.4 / 12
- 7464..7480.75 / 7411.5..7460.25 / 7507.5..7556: 0.16 A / 12.4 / 12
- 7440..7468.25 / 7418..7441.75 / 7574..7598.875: 0.39 A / 12.5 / 12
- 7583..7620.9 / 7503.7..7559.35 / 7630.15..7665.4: 0.23 A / 12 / 12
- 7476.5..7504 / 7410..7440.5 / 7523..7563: 0.09 A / 12.4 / 12.1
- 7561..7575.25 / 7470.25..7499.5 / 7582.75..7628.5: 0.13 A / 12.3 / 11.9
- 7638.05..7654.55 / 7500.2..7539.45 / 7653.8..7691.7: -0.37 A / 11.9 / 11.7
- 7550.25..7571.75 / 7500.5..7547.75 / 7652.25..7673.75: -0.13 A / 12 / 11.8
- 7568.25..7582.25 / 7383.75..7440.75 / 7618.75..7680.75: 0.03 A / 12.4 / 11.9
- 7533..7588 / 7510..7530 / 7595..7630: -0.80 A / 11.9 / 11.9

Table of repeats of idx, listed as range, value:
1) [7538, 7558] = 12.2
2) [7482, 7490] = 12.3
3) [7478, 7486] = 12.2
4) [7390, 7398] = 12.6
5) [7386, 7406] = 12.5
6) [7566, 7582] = 12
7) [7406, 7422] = 12.3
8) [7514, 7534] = 12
